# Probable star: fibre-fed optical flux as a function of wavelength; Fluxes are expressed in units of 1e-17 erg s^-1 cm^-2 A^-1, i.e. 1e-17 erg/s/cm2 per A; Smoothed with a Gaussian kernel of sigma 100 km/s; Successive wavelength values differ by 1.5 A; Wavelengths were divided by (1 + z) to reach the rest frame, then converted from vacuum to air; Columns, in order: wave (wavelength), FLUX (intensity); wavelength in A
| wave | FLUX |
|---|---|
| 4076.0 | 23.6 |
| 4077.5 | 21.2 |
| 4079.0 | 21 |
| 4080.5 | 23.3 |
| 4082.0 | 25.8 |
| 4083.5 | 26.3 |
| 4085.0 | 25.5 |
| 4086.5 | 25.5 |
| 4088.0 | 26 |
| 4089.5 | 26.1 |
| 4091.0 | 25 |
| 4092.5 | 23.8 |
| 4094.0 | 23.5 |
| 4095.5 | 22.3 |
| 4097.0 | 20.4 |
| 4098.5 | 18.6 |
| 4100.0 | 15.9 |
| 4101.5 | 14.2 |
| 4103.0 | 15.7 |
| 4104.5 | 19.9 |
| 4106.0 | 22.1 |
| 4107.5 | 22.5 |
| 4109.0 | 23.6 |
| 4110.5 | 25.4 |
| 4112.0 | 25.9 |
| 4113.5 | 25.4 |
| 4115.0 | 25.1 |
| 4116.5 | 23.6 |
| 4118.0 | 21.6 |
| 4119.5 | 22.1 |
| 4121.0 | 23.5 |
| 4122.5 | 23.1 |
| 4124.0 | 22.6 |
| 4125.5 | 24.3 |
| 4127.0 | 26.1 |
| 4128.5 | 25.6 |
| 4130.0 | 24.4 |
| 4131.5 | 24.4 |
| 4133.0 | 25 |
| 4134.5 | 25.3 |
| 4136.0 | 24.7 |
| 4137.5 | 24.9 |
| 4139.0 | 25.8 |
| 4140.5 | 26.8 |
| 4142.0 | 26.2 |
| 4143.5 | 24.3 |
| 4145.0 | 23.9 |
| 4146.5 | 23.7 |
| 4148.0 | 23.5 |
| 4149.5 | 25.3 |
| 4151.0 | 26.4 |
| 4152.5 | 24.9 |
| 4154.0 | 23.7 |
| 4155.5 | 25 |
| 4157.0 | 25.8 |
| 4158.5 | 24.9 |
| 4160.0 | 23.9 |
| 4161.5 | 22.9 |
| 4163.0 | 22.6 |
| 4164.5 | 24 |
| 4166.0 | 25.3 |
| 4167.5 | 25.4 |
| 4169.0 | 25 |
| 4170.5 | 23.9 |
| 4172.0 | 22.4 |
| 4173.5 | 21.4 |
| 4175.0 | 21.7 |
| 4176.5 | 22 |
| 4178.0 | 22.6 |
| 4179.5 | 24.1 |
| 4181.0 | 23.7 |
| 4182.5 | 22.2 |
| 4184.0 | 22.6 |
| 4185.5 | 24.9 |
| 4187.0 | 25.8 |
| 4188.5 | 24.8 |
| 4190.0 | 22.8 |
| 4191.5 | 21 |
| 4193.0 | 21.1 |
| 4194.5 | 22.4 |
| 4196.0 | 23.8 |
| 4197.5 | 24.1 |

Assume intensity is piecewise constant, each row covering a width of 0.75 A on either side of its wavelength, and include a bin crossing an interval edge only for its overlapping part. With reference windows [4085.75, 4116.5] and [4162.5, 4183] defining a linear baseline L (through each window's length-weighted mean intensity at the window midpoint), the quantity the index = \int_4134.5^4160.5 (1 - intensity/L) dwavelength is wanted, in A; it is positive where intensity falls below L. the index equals -2.2 A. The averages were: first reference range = 22.4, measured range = 24.9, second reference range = 23.3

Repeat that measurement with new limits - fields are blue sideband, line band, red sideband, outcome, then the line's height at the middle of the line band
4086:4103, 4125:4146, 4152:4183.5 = -2.17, 22.8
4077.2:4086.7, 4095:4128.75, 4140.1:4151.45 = 3.33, 24.5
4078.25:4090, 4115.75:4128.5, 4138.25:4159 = 0.76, 25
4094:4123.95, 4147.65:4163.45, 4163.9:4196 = -1.22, 22.7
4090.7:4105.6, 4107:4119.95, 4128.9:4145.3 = -1.24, 21.9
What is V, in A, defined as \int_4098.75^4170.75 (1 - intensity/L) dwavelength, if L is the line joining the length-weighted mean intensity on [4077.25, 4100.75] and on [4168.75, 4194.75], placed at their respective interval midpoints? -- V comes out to -2.0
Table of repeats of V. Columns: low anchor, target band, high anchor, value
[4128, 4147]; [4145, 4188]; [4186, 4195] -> 0.03 A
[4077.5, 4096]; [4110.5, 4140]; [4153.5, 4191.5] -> -0.44 A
